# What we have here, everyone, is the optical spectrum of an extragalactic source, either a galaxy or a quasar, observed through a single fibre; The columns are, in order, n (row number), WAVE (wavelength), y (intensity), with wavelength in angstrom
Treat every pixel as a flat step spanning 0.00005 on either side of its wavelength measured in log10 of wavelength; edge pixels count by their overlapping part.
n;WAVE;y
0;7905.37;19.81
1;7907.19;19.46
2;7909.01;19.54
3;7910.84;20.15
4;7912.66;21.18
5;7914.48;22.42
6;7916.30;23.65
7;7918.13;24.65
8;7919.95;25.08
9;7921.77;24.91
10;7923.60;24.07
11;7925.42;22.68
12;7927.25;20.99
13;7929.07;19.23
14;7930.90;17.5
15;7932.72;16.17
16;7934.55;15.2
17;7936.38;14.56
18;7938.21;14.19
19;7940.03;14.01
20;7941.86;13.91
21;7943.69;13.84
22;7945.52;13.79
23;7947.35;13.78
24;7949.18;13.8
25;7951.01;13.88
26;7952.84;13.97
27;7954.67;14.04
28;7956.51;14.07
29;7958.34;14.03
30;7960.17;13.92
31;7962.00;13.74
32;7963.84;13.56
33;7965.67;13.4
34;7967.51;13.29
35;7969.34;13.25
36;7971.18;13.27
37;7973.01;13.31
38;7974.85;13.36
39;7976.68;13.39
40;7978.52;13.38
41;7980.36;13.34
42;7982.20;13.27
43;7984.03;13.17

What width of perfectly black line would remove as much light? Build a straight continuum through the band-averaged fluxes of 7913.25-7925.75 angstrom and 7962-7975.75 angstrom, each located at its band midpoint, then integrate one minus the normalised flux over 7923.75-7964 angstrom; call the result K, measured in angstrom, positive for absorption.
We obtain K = 7.0 angstrom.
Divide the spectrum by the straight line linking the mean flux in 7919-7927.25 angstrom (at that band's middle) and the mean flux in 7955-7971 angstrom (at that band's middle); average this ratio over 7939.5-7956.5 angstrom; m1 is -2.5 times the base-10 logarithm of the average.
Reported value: 0.24 mag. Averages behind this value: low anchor 23.8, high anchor 13.6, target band 13.9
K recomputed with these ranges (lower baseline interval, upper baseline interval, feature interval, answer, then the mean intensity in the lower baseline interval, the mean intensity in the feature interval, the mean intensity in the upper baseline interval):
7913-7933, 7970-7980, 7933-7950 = 4.3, 22.1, 14.2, 13.3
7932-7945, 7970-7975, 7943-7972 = 0.2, 14.5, 13.7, 13.3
